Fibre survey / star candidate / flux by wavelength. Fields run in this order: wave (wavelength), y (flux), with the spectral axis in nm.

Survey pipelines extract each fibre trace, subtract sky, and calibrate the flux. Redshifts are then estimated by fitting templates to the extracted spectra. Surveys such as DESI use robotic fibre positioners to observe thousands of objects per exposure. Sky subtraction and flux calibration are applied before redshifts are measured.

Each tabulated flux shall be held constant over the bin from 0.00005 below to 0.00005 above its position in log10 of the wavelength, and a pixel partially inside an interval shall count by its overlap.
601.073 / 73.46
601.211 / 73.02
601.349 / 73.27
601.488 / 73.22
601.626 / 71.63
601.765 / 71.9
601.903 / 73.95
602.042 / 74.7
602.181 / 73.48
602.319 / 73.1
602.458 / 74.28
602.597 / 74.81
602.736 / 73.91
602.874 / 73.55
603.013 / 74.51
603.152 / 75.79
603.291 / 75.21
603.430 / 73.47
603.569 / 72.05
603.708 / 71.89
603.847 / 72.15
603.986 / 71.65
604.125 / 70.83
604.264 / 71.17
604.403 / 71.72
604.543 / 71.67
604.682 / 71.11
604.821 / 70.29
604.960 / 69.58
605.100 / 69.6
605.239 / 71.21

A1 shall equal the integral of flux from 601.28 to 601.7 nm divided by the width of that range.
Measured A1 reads 72.7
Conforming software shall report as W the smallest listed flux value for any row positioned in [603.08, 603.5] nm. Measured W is 73.47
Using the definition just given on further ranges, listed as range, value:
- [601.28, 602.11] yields 71.63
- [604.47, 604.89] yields 70.29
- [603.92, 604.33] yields 70.83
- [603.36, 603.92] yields 71.89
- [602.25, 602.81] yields 73.1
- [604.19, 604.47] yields 71.17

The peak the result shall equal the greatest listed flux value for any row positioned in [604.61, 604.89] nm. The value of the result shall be 71.11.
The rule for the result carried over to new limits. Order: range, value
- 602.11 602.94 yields 74.81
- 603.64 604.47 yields 72.15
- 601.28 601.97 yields 73.95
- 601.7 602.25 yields 74.7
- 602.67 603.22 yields 75.79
